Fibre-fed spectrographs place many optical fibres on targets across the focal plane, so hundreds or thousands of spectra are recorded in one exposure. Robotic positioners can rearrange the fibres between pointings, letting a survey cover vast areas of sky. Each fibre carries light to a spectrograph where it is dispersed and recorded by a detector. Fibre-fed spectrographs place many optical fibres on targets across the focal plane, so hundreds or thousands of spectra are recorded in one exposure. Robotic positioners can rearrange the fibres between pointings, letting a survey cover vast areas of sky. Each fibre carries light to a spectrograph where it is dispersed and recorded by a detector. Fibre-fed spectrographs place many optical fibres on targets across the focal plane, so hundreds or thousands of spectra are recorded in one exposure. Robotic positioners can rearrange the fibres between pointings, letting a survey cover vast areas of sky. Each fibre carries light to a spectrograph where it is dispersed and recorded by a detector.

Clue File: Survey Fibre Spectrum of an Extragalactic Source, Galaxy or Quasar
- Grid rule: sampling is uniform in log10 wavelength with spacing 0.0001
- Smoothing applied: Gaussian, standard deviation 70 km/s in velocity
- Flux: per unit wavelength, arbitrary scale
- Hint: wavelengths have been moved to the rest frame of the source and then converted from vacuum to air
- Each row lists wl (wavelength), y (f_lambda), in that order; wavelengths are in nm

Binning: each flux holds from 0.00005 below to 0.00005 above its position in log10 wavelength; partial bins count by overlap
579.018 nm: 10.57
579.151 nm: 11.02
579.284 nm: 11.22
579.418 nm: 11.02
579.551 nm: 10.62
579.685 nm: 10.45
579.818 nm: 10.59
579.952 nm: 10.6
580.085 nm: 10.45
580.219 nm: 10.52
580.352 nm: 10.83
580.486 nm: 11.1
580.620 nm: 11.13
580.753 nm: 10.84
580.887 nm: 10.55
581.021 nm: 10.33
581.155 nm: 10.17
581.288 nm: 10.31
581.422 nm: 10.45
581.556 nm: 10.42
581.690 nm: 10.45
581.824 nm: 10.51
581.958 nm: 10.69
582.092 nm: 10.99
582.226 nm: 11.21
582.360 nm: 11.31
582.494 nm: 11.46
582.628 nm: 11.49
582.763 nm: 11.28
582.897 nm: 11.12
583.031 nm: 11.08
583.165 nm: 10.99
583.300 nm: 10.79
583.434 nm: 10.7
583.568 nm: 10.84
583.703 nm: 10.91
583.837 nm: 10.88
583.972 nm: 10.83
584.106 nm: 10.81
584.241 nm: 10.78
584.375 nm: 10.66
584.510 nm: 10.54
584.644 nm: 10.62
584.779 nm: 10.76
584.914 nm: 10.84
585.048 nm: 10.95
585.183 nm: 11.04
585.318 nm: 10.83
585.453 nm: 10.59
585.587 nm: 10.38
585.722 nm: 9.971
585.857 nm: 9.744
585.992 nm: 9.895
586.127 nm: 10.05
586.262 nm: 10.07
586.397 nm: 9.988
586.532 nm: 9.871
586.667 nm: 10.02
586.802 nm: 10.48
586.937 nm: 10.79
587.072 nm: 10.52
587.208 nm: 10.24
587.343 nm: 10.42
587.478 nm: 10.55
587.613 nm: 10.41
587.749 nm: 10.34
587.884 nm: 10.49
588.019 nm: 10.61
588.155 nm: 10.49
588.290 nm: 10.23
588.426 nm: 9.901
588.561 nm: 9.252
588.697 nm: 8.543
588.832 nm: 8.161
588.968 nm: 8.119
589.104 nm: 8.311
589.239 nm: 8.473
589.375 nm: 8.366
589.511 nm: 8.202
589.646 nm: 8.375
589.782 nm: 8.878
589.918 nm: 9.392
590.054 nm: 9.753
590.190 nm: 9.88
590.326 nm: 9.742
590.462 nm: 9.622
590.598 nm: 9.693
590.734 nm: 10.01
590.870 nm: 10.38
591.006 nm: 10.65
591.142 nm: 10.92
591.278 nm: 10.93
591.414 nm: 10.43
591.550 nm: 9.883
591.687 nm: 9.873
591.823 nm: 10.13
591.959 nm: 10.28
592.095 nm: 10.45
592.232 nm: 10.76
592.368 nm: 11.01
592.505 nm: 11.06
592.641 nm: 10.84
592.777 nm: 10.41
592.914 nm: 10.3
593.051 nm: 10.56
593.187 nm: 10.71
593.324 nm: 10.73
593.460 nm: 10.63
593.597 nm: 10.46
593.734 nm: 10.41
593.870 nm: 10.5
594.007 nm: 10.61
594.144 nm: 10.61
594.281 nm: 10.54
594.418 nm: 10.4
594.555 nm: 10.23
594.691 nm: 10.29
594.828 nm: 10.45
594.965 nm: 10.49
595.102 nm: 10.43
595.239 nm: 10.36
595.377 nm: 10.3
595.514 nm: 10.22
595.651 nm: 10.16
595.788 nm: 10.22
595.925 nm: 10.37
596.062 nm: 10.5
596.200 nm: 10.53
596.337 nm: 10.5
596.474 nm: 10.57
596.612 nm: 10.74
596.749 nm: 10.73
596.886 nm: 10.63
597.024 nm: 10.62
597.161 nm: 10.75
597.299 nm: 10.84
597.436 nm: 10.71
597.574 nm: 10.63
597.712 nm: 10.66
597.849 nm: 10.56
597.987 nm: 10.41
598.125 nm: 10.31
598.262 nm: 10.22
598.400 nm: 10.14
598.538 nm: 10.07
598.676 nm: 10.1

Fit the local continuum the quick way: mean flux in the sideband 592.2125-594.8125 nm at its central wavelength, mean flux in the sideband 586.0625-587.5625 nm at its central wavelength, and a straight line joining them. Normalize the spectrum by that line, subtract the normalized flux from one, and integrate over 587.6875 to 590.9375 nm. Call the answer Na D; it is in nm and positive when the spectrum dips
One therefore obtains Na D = 0.32 nm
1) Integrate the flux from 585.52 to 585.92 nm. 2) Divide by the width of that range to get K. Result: 10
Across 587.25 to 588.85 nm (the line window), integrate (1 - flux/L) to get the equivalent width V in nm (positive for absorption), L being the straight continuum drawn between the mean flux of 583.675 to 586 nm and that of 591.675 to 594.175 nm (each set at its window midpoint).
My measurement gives 0.09 nm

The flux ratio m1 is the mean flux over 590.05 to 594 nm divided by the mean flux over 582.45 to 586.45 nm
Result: 0.97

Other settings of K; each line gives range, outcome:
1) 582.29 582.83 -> 11.4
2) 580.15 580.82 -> 10.9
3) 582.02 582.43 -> 11.2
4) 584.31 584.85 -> 10.6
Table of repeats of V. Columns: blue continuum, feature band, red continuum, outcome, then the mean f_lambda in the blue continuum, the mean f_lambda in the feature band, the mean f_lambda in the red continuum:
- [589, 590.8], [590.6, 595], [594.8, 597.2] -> -0.33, 9.11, 10.5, 10.5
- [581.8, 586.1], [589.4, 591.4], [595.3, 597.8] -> 0.17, 10.8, 9.74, 10.5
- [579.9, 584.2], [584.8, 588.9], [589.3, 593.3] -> 0.09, 10.8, 10.2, 10.1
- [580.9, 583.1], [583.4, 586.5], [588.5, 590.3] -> -0.17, 10.8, 10.5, 8.77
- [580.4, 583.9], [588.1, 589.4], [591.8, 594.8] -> 0.20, 10.8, 8.99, 10.5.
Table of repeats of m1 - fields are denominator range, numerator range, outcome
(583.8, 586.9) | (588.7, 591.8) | 0.90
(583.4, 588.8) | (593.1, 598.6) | 1.01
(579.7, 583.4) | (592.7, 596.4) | 0.97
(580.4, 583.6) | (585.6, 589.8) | 0.89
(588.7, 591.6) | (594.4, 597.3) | 1.11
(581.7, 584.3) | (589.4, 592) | 0.89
